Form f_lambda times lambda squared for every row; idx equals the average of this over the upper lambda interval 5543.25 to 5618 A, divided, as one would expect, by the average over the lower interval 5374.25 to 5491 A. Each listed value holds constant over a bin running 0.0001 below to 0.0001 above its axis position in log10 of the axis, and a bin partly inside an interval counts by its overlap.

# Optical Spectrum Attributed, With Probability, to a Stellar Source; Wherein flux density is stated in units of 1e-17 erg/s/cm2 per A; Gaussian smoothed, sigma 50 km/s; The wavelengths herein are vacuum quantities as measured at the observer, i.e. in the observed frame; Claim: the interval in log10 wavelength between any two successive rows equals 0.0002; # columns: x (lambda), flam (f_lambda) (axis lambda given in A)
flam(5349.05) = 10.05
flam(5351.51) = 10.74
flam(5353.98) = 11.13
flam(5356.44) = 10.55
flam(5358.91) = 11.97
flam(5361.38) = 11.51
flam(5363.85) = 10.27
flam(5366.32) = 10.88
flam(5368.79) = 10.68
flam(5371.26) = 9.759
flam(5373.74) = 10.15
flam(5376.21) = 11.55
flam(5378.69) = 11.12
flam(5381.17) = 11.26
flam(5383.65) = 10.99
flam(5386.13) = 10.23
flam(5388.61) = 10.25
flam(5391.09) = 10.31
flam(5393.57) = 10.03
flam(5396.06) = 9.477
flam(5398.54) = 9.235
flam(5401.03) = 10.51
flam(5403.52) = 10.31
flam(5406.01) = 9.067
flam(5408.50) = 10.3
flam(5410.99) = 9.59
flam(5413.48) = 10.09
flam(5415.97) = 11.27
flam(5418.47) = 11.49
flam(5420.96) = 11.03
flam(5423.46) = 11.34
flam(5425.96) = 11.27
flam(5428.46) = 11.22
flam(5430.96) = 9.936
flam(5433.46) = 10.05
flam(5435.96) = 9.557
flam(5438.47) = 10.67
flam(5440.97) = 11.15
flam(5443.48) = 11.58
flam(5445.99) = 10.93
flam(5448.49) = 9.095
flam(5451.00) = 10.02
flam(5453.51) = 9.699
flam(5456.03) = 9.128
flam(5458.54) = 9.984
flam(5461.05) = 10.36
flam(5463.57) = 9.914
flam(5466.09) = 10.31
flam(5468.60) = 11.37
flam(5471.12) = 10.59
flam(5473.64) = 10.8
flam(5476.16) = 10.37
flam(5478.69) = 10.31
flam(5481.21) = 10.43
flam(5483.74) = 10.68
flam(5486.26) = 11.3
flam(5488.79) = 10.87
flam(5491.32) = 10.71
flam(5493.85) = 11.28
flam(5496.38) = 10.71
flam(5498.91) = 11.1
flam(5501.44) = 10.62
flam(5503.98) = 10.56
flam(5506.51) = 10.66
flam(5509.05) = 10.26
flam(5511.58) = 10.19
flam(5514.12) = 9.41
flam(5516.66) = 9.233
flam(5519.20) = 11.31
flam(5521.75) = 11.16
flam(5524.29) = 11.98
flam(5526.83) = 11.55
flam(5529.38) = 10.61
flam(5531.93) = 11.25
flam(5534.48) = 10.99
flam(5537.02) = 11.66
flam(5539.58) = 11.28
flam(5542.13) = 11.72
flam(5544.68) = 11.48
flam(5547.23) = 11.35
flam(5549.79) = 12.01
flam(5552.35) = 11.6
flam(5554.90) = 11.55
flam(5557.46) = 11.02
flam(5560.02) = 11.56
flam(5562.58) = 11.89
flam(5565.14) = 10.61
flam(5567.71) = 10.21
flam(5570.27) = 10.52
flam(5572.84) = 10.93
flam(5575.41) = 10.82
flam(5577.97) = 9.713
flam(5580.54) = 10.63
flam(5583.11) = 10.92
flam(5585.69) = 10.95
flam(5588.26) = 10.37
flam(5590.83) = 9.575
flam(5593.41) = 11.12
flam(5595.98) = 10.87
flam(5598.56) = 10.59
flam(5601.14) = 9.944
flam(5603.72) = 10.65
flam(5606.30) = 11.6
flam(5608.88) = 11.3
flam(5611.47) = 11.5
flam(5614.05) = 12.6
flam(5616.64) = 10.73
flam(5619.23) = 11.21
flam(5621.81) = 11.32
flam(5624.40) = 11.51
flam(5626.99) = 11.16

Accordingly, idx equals 1.11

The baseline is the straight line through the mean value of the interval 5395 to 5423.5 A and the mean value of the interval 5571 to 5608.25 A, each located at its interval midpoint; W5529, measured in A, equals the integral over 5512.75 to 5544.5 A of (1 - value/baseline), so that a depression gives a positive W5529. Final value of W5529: -1.56 A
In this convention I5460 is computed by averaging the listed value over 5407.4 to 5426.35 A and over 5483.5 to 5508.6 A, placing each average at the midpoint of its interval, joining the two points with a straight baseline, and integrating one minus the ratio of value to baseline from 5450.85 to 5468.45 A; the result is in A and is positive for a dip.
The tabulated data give 1.3 A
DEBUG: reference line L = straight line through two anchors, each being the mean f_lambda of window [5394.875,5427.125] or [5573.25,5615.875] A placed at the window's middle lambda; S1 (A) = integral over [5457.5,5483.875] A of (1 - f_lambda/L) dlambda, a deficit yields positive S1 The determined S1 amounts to 0.2 A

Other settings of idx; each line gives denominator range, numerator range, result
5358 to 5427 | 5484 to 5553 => 1.09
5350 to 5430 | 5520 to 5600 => 1.11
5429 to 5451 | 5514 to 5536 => 1.08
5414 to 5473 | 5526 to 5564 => 1.13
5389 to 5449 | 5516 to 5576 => 1.13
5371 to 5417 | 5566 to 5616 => 1.12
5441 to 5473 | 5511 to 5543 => 1.09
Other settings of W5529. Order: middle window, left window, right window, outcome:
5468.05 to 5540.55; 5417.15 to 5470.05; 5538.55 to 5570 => 1.02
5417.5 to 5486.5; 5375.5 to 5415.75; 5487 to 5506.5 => 0.53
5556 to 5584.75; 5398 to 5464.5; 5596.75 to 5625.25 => 0.45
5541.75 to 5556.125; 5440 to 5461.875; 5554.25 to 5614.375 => -1.25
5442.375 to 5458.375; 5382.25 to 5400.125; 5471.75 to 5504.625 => 0.67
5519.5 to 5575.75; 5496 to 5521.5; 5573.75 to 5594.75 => -4.26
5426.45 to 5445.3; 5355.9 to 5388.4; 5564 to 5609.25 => 0.23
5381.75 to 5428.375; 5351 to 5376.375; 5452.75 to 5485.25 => 0.89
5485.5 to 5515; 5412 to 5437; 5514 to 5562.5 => 1.16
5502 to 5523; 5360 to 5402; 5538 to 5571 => 1.42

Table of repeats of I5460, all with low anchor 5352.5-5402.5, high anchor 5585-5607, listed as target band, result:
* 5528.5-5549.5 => -1.47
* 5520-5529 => -0.73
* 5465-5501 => -0.61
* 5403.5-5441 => 0.30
